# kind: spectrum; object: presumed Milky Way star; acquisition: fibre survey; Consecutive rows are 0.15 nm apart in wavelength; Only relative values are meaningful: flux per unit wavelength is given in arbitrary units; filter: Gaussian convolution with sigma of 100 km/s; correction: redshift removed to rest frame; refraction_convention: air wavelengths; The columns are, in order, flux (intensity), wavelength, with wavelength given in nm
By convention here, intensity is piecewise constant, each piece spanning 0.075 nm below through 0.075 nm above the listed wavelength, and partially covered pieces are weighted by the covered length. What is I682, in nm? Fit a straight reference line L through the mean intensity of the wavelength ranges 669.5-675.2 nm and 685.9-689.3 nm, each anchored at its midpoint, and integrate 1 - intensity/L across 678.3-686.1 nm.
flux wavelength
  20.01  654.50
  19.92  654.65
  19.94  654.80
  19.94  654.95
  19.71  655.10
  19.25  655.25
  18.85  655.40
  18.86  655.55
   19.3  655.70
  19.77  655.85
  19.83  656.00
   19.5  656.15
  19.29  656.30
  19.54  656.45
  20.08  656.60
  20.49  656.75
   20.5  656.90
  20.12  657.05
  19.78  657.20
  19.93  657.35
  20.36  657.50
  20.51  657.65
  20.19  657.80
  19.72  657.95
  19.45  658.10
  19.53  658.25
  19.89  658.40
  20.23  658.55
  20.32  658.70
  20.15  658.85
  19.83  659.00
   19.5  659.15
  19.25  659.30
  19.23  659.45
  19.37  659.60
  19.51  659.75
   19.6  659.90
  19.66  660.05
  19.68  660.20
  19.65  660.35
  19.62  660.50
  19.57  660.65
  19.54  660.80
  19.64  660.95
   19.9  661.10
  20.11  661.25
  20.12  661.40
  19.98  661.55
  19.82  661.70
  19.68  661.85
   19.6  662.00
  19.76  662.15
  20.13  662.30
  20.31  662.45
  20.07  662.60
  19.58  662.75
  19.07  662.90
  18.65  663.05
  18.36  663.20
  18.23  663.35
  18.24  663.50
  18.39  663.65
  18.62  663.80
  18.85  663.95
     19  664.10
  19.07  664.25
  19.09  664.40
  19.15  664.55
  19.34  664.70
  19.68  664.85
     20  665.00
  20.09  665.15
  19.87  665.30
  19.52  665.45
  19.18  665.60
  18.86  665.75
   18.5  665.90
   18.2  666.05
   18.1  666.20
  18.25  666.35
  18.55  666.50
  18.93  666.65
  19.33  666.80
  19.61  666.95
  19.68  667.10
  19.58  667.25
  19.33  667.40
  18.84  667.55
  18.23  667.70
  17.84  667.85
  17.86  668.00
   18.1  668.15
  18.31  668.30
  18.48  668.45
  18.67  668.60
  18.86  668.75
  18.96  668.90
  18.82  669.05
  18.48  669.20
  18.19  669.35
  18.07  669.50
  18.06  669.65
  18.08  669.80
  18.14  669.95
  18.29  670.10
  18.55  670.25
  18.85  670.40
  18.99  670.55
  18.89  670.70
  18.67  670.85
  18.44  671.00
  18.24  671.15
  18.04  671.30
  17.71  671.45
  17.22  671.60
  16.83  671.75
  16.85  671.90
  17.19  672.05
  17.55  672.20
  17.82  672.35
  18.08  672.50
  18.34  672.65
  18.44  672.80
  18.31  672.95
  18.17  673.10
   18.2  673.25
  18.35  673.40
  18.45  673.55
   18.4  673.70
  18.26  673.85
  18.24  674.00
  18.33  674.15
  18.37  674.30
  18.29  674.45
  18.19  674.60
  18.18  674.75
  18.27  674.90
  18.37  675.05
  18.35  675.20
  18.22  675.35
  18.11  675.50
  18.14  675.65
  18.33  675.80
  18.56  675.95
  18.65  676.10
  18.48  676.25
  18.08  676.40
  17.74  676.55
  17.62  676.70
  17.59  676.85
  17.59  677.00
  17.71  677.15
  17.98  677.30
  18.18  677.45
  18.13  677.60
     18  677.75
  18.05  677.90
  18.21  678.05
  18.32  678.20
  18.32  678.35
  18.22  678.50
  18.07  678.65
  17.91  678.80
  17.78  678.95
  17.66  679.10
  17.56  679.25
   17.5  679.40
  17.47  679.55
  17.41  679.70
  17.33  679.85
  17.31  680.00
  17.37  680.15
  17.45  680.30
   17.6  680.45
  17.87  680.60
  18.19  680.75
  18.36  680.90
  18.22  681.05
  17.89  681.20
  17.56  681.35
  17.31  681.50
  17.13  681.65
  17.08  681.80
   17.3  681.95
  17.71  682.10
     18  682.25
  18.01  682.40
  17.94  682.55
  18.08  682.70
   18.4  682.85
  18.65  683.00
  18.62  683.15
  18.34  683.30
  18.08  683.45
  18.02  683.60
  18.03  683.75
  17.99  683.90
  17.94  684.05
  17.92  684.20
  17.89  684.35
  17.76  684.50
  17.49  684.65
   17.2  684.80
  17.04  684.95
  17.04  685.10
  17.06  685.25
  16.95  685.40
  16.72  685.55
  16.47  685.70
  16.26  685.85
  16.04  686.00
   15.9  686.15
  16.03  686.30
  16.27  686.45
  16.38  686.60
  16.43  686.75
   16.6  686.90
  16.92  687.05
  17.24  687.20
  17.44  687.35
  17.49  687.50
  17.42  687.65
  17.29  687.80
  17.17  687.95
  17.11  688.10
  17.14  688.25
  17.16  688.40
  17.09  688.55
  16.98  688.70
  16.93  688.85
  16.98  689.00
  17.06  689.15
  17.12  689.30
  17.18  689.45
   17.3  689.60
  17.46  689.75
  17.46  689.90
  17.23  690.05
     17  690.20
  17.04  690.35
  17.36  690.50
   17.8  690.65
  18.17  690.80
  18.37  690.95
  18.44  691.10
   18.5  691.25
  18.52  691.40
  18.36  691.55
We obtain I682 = -0.141 nm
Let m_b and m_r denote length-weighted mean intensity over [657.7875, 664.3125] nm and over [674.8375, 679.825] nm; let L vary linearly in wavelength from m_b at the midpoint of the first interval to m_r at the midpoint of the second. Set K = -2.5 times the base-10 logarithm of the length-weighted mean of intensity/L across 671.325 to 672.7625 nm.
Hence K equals 0.06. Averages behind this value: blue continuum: 19.5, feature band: 17.6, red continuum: 18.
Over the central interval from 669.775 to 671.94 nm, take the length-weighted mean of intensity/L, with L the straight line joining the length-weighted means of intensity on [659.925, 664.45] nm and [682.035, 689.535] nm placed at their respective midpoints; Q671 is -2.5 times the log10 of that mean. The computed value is 0.029 mag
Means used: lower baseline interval 19.4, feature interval 18.1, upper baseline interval 17.3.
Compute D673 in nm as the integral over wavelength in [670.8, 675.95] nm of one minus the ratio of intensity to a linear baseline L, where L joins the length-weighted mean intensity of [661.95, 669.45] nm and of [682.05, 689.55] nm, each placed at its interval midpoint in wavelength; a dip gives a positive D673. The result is 0.066 nm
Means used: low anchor 19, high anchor 17.3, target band 18.1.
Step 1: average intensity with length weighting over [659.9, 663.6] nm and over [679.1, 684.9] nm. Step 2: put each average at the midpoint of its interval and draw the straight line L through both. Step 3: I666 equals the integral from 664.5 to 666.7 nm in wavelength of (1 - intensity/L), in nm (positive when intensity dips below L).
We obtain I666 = 0.01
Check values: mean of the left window 19.5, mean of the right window 17.8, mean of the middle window 19.1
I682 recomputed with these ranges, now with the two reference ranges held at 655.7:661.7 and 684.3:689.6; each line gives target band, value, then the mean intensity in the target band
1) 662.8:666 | 0.03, 19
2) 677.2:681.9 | -0.02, 17.8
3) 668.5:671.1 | 0.02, 18.5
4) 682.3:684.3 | -0.10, 18.2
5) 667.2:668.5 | 0.03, 18.5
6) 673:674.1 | 0.00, 18.3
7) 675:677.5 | -0.01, 18.1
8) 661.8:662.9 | -0.02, 19.8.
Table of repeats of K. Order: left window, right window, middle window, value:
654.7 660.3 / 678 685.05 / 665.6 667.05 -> 0.02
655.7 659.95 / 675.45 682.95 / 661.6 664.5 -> 0.01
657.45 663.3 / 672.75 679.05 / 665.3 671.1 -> 0.02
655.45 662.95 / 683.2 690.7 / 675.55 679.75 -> 0.00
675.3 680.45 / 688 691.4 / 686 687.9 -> 0.05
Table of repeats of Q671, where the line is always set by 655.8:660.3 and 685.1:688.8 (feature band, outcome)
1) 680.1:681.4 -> -0.02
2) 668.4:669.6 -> 0.01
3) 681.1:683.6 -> -0.04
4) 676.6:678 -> 0.00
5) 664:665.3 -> -0.02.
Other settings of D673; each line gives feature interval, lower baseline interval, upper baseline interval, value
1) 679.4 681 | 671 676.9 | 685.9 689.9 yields -0.007 nm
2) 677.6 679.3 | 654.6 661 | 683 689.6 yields -0.013 nm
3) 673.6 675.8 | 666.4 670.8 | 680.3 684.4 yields 0.006 nm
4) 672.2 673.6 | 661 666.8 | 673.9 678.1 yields 0.017 nm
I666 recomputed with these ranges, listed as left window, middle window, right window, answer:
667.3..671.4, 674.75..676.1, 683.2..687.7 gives -0.03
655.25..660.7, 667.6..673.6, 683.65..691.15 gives 0.14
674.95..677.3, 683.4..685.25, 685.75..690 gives -0.04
